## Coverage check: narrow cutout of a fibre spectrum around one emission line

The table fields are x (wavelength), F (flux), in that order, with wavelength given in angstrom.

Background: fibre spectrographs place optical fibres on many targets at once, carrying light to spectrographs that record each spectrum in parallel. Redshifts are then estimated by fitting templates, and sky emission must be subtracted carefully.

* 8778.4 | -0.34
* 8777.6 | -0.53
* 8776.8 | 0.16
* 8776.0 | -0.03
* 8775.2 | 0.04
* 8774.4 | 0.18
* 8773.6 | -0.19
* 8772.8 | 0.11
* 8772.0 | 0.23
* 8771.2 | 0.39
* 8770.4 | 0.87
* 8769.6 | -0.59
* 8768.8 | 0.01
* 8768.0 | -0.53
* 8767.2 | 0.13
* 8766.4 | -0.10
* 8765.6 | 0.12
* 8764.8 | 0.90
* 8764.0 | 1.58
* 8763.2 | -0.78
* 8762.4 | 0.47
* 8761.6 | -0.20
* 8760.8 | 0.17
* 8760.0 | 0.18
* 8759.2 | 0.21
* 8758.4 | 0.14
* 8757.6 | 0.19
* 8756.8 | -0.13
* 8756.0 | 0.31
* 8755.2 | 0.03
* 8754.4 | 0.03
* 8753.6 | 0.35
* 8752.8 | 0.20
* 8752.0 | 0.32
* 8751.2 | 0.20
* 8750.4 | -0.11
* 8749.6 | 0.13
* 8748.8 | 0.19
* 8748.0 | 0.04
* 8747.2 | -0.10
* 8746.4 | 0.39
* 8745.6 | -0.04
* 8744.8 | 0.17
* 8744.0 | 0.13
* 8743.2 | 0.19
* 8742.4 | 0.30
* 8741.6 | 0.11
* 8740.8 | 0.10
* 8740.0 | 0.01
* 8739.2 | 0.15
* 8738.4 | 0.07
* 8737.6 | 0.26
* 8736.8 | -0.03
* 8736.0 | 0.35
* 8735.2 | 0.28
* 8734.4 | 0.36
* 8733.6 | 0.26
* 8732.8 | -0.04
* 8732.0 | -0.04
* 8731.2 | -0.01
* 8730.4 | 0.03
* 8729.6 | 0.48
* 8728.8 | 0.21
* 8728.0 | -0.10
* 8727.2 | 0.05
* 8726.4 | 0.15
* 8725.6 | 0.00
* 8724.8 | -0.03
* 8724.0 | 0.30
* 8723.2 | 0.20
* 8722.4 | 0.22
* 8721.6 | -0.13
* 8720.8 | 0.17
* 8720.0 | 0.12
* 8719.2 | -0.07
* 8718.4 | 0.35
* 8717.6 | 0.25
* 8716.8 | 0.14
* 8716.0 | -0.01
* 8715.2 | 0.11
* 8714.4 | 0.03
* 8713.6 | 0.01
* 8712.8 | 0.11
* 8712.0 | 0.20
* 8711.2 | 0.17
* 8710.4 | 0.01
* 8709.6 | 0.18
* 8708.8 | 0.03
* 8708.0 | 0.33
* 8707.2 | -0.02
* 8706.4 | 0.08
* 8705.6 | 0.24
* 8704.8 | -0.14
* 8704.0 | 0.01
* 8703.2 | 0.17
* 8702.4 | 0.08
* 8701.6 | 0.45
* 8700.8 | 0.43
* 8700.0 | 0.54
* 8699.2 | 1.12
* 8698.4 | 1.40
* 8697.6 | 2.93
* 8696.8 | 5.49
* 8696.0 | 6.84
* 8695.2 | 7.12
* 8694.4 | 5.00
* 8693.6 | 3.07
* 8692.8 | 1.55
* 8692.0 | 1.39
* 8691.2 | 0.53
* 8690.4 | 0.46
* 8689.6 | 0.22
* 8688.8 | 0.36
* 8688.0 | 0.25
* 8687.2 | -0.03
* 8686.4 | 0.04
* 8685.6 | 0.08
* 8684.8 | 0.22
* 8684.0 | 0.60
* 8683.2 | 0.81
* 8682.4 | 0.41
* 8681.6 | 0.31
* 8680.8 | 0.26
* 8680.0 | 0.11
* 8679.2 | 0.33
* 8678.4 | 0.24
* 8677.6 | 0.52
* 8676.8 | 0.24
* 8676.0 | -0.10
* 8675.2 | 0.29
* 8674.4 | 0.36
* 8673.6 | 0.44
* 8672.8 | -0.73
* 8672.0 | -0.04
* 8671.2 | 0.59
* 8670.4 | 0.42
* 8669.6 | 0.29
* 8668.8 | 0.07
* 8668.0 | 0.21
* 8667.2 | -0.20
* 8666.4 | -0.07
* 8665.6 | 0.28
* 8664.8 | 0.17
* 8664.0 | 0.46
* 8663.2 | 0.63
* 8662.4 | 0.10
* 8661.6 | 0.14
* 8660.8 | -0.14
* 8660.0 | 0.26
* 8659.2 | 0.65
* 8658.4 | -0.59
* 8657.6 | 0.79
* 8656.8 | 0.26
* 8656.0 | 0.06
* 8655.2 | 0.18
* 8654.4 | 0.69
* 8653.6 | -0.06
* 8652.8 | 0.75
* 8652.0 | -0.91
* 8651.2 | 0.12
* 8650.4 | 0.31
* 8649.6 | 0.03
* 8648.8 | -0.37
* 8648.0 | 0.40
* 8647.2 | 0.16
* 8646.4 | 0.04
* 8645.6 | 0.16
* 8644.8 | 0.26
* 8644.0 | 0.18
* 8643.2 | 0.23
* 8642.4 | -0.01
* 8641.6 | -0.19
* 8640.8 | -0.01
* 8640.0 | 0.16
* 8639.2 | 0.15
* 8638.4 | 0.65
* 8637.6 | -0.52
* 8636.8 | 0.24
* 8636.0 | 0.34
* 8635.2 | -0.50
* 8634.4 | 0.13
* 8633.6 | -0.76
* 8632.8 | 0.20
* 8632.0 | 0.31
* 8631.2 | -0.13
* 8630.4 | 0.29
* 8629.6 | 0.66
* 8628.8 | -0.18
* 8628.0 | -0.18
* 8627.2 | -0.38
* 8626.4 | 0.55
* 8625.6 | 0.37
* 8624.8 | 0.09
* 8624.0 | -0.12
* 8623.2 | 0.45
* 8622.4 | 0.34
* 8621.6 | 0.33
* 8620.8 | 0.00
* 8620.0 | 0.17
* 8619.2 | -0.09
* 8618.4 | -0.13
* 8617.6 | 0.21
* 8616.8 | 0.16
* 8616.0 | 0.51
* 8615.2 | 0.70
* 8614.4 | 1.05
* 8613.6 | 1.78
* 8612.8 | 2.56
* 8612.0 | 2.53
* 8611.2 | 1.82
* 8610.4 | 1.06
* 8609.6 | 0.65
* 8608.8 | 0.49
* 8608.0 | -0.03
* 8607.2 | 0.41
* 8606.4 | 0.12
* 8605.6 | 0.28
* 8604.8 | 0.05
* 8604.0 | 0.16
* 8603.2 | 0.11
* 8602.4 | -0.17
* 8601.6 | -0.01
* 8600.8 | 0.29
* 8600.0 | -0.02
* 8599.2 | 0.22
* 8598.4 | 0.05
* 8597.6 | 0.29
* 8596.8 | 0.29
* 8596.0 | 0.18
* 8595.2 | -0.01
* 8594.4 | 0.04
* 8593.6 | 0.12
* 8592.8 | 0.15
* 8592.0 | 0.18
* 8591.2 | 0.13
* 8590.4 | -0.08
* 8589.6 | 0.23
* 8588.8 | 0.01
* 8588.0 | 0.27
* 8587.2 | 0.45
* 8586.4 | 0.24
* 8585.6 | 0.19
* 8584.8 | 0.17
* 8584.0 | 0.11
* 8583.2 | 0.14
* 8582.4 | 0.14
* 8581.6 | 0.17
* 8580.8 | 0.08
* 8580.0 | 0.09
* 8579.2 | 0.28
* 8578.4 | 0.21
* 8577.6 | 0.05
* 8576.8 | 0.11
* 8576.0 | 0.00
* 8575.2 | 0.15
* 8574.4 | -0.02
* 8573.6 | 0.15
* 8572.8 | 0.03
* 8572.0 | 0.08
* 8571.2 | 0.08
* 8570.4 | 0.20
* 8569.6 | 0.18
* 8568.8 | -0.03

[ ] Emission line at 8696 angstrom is [O III] 5007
